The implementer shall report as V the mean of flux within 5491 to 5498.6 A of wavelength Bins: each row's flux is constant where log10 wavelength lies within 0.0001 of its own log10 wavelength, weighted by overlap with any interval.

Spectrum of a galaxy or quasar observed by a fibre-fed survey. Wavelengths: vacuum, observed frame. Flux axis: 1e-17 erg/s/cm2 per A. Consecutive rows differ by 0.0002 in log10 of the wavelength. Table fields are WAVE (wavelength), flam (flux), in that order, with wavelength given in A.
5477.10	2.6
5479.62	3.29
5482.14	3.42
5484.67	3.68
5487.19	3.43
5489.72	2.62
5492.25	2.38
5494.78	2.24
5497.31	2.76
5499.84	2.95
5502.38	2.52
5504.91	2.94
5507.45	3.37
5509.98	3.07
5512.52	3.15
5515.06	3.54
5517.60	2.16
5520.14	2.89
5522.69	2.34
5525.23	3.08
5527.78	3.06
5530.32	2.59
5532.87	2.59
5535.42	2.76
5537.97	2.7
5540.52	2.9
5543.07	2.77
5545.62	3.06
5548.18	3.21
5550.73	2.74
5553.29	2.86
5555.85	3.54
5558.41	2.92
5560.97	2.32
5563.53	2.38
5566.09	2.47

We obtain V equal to 2.46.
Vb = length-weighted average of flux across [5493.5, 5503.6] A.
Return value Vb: 2.62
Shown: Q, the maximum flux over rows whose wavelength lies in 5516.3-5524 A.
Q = 2.89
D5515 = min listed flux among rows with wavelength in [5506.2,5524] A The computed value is 2.16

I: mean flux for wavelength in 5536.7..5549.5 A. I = 2.93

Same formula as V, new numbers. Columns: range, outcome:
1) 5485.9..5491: 3.03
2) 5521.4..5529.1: 2.82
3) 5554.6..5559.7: 3.23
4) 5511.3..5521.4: 2.93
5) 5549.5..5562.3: 2.87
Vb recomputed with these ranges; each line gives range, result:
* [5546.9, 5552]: 2.98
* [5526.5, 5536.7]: 2.75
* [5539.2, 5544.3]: 2.84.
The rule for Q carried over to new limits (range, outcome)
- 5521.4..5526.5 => 3.08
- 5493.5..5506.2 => 2.95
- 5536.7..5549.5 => 3.21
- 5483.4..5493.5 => 3.68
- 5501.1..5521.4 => 3.54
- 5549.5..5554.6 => 2.86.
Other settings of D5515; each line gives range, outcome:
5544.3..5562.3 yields 2.32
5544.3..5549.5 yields 3.06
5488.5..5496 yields 2.24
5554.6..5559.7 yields 2.92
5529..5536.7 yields 2.59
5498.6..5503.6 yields 2.52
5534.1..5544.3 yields 2.7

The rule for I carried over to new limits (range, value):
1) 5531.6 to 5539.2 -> 2.68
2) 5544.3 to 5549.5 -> 3.13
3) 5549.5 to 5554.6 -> 2.8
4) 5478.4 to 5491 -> 3.29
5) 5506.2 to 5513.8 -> 3.2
